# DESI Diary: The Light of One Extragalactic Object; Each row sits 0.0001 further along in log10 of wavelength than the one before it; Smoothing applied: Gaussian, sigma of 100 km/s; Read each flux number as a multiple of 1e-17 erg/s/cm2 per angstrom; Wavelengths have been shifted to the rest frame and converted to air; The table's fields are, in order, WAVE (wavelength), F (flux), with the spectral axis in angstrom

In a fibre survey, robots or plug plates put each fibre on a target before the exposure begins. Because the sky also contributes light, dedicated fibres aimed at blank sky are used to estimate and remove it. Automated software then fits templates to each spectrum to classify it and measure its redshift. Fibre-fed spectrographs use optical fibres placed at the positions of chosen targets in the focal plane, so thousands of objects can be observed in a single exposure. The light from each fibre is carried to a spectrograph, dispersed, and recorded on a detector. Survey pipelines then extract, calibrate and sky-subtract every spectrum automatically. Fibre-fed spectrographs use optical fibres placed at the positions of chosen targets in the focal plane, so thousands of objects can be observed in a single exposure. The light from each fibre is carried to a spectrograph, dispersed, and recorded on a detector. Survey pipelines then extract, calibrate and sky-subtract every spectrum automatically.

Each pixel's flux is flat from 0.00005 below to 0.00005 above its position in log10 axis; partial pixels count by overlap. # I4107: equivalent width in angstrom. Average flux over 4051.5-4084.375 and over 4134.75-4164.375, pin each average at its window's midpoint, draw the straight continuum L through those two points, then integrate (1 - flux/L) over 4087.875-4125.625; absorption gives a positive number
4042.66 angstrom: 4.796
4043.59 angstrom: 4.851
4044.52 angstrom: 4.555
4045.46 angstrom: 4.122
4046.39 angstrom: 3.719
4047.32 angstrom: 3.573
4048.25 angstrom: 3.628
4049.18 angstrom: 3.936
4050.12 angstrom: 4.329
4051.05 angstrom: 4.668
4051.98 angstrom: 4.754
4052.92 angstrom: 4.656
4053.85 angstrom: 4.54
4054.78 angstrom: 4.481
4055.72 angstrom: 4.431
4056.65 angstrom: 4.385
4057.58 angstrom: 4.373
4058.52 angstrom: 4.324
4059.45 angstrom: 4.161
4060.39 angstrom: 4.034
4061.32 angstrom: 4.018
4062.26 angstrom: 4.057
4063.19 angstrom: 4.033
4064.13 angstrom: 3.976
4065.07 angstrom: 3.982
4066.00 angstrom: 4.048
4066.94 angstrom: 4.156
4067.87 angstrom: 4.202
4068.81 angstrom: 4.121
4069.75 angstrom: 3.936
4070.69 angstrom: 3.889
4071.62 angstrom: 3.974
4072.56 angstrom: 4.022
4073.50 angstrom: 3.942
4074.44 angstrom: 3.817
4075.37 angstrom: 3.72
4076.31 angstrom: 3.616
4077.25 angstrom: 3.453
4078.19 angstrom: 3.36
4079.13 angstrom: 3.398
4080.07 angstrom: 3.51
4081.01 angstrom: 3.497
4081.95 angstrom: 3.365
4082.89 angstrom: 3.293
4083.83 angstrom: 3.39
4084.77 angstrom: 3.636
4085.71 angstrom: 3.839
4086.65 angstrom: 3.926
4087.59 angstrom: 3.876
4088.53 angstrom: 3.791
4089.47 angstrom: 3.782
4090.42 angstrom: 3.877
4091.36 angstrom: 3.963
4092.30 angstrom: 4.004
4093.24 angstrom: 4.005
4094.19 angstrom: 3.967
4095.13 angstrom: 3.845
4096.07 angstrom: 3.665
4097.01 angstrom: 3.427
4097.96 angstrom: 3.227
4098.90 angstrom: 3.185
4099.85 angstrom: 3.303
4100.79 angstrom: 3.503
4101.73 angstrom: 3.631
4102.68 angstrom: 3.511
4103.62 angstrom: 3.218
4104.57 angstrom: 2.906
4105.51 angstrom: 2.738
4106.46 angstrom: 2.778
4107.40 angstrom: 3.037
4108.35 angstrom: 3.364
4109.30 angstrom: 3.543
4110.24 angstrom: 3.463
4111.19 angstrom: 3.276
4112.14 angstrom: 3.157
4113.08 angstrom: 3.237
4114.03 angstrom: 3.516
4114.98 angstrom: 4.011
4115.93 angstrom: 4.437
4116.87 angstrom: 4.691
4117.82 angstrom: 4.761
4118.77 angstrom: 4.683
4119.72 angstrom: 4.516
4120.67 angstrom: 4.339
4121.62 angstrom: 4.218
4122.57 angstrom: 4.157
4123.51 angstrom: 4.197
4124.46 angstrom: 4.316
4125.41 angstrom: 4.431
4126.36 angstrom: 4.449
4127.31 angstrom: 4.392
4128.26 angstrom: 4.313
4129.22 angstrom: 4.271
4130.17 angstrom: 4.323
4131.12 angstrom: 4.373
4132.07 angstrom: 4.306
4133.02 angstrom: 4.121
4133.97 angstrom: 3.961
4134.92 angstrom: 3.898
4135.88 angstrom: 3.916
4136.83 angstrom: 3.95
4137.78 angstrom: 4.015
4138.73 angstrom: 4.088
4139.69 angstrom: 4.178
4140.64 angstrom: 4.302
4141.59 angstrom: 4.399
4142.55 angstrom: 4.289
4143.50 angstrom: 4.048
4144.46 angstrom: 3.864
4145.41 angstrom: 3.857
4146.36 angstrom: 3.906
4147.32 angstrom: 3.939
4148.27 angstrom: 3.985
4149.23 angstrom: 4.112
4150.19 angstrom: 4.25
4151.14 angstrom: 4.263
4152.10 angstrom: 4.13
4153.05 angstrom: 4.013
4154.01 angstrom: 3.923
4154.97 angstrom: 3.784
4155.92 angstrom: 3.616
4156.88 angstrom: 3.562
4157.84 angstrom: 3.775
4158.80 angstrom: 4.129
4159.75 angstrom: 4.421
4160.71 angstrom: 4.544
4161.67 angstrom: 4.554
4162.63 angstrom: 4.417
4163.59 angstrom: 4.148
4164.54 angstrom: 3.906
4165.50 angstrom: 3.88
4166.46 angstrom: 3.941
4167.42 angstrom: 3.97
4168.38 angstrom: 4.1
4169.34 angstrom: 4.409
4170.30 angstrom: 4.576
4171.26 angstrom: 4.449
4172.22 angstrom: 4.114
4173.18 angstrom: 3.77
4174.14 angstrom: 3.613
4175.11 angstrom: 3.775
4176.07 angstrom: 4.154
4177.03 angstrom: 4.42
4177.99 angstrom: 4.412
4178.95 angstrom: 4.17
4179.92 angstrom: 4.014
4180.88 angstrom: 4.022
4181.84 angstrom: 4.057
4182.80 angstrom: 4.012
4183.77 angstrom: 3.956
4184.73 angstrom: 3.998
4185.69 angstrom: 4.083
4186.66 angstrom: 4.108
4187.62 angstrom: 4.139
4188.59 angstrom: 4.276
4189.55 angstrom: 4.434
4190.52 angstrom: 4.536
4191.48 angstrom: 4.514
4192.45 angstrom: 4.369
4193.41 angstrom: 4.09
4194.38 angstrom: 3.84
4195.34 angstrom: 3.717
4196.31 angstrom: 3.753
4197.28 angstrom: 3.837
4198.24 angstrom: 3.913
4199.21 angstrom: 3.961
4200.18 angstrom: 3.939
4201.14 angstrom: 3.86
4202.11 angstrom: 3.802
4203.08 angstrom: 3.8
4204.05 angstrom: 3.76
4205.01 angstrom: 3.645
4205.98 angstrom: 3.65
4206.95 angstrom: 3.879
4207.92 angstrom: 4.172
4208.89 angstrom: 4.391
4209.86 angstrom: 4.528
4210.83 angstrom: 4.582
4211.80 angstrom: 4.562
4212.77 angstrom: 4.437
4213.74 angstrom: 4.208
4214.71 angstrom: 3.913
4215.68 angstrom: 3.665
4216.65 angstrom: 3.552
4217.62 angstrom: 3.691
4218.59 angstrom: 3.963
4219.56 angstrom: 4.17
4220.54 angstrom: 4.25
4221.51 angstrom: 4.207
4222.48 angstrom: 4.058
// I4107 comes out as 2.6 angstrom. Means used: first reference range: 3.97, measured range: 3.74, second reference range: 4.07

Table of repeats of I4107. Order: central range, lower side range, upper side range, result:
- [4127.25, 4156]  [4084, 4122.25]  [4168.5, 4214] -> -1.64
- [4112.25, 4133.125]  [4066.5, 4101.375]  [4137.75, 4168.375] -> -1.83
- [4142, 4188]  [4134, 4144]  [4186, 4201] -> 0.22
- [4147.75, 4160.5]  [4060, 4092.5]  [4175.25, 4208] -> -0.15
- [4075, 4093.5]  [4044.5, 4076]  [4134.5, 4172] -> 2.04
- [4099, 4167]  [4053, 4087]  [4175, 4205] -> 0.54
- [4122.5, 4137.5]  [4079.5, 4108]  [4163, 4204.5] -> -1.89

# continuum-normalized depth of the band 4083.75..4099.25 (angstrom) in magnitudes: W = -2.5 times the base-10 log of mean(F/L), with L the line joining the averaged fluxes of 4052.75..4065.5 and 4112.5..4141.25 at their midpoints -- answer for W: 0.13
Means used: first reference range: 4.24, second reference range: 4.21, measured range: 3.74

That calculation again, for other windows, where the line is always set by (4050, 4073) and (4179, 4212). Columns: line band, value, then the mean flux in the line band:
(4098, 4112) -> 0.27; 3.24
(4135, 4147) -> 0.02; 4.06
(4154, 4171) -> 0.00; 4.1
